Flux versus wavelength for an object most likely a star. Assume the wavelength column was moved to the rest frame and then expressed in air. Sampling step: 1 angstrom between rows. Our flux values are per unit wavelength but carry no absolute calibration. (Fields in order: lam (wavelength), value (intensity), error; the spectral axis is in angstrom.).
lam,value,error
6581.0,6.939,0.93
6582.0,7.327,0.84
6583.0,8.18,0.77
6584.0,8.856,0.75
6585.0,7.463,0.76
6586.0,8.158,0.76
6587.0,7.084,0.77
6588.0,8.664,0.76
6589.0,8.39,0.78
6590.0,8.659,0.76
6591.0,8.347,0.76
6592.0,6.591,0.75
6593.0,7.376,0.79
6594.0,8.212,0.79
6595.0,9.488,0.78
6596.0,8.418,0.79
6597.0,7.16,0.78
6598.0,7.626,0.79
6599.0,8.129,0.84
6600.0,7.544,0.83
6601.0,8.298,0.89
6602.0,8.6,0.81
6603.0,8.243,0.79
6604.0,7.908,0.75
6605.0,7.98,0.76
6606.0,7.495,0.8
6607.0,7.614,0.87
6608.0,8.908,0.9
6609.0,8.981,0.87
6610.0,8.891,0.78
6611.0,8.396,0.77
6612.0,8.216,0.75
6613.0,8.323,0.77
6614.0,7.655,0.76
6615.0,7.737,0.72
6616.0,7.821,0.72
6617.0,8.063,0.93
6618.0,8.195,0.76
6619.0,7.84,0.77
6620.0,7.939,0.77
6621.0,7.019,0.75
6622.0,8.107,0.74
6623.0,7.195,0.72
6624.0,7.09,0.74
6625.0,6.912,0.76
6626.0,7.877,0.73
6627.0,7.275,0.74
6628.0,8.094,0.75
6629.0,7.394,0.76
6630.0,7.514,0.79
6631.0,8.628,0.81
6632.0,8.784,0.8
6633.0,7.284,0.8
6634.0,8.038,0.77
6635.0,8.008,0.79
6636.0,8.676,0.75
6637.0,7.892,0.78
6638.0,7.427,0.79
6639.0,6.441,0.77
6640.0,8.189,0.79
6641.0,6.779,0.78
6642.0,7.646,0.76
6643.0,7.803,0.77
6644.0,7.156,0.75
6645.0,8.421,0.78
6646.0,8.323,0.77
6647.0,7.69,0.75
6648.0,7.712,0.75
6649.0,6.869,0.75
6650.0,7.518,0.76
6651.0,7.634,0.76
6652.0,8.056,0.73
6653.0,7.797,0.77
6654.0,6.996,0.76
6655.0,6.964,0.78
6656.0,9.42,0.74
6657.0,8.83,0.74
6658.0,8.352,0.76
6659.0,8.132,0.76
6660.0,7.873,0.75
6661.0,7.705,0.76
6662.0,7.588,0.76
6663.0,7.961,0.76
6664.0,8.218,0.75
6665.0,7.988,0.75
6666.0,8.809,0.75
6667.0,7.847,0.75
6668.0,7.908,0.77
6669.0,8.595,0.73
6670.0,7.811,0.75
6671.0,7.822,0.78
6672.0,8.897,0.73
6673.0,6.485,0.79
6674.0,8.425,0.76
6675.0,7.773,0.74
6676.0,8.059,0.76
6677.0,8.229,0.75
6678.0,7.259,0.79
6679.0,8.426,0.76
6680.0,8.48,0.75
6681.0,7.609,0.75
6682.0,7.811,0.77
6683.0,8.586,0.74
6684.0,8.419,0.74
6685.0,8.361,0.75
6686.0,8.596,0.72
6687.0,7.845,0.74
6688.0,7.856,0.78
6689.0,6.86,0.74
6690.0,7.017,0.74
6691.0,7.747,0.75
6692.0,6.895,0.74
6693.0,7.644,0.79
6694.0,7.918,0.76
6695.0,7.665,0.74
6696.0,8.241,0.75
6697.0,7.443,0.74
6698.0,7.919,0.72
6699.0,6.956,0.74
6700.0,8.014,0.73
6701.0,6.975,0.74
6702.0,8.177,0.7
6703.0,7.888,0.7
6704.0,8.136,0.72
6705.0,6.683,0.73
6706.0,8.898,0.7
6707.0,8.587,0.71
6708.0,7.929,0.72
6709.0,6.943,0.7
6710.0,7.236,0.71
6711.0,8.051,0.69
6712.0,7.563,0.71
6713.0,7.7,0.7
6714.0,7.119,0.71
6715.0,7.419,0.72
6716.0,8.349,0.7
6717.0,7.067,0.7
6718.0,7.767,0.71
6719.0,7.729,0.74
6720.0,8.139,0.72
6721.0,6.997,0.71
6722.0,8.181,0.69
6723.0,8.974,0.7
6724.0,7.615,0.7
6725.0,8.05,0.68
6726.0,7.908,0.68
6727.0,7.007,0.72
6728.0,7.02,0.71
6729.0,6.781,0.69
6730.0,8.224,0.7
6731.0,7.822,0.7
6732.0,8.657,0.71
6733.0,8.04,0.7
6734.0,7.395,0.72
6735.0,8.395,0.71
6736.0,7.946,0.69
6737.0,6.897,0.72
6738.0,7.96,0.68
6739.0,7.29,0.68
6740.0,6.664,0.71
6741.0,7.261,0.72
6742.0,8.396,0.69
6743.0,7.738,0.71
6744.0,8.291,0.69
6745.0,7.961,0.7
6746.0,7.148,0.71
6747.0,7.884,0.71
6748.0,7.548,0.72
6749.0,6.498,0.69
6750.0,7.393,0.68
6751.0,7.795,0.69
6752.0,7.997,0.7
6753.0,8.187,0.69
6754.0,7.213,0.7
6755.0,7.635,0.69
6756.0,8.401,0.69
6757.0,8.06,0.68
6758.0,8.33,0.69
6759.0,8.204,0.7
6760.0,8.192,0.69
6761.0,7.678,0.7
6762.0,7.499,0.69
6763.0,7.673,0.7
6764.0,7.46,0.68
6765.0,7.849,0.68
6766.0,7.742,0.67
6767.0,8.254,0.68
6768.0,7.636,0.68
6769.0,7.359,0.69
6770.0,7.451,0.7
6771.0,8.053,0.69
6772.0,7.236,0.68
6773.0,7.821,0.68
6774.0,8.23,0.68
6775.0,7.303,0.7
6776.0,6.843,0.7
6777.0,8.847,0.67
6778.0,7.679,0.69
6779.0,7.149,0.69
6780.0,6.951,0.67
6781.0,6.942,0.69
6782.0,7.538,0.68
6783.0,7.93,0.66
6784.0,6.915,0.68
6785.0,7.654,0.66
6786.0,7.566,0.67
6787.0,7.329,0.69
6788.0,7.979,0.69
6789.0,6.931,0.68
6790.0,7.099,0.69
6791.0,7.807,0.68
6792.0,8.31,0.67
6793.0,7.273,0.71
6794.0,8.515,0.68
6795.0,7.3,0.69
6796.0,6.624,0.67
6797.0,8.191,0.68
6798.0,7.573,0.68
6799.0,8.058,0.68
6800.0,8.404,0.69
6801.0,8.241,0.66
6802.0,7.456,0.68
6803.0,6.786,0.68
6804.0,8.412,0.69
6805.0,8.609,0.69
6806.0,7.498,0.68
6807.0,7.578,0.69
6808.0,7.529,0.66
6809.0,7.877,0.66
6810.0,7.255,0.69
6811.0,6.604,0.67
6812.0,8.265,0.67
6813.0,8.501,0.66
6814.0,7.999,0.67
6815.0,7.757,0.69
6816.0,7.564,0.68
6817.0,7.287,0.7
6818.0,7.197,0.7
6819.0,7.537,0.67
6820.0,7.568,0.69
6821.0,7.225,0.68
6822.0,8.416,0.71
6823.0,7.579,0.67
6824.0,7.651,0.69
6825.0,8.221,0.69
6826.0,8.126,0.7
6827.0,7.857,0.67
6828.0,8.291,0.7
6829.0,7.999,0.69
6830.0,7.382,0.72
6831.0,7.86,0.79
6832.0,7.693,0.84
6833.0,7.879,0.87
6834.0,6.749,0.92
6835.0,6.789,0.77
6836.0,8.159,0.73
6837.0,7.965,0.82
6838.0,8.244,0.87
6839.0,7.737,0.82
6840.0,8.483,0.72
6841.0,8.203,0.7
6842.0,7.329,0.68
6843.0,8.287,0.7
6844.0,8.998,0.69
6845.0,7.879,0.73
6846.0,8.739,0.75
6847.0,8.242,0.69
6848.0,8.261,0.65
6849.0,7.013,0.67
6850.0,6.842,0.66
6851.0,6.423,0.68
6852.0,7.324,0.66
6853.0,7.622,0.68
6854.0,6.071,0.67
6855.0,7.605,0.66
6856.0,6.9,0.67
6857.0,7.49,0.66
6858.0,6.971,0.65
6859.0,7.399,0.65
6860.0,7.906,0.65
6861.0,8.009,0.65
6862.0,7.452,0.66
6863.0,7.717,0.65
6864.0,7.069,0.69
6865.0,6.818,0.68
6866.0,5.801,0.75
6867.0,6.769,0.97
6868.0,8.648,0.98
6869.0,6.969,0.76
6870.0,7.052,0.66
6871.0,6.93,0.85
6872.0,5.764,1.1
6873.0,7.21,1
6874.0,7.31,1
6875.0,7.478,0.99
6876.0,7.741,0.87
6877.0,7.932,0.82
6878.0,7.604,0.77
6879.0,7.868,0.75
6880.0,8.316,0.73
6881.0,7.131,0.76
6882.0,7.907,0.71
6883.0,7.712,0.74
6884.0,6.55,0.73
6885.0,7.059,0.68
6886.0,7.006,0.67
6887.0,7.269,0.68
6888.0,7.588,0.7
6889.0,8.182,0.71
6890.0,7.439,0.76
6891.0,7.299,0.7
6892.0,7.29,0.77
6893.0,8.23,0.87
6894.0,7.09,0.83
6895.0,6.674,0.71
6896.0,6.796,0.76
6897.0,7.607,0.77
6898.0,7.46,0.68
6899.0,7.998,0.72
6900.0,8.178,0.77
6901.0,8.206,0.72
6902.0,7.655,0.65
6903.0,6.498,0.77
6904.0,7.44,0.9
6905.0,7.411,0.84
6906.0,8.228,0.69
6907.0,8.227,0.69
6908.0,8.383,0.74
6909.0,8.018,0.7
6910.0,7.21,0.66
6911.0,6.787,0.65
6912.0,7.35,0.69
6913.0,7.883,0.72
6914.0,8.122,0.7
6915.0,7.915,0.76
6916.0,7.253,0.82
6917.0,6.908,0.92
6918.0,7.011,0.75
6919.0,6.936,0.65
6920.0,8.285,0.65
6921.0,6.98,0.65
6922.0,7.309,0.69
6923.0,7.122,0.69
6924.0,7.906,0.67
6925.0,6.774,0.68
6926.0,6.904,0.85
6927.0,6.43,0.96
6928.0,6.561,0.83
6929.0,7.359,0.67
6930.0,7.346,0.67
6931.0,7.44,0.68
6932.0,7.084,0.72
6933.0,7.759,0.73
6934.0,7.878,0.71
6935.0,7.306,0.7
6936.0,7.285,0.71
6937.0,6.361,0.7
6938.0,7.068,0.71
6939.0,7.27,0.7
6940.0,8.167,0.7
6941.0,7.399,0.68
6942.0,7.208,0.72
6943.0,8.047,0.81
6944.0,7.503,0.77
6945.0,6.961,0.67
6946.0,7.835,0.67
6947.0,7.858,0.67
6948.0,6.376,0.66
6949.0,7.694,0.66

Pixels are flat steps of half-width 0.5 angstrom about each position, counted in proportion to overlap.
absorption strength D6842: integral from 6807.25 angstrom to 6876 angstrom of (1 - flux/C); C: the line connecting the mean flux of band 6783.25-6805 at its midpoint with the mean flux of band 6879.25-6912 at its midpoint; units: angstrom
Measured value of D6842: 0.4 angstrom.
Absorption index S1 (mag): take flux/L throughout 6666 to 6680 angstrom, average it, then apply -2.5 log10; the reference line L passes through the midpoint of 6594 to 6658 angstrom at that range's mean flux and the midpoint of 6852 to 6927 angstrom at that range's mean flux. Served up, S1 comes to -0.03 mag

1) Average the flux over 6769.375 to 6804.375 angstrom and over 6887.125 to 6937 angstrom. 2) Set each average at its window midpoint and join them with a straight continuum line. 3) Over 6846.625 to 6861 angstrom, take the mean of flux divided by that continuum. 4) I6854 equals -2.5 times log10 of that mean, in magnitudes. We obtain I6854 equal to 0.03 mag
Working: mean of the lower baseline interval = 7.61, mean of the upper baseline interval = 7.44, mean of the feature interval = 7.31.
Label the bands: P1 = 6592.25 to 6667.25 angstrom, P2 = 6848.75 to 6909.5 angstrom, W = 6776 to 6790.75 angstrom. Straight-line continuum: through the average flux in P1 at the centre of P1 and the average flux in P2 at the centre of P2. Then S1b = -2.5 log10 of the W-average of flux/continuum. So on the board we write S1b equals 0.02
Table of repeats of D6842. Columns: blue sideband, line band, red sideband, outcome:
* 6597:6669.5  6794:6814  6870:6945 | -0.4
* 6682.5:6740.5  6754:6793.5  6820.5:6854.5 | 0.4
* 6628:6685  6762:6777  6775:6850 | 0.2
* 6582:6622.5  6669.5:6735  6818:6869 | 0.7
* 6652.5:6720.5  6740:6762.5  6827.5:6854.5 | 0.1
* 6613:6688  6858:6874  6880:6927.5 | 0.7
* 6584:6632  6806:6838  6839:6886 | -0.7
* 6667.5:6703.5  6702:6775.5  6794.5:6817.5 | 0.5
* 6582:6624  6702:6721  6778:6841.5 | 0.3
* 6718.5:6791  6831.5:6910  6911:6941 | -1.0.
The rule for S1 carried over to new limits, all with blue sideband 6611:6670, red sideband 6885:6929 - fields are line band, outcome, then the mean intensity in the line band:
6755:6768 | -0.04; 7.92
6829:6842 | -0.03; 7.75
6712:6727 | -0.01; 7.75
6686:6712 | 0.01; 7.68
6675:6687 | -0.05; 8.14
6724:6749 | 0.01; 7.65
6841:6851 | -0.05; 7.89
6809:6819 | -0.01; 7.61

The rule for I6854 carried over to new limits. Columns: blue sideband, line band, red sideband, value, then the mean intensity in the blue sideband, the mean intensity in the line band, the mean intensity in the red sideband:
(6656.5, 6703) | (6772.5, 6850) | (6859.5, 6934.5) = -0.018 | 7.91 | 7.73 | 7.41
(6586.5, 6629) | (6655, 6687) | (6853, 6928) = -0.039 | 7.95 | 8.11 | 7.38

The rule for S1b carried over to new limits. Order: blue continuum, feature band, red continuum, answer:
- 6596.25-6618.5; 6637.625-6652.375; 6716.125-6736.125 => 0.06 mag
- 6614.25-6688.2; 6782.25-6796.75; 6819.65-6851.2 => 0.04 mag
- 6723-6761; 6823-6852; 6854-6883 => -0.05 mag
